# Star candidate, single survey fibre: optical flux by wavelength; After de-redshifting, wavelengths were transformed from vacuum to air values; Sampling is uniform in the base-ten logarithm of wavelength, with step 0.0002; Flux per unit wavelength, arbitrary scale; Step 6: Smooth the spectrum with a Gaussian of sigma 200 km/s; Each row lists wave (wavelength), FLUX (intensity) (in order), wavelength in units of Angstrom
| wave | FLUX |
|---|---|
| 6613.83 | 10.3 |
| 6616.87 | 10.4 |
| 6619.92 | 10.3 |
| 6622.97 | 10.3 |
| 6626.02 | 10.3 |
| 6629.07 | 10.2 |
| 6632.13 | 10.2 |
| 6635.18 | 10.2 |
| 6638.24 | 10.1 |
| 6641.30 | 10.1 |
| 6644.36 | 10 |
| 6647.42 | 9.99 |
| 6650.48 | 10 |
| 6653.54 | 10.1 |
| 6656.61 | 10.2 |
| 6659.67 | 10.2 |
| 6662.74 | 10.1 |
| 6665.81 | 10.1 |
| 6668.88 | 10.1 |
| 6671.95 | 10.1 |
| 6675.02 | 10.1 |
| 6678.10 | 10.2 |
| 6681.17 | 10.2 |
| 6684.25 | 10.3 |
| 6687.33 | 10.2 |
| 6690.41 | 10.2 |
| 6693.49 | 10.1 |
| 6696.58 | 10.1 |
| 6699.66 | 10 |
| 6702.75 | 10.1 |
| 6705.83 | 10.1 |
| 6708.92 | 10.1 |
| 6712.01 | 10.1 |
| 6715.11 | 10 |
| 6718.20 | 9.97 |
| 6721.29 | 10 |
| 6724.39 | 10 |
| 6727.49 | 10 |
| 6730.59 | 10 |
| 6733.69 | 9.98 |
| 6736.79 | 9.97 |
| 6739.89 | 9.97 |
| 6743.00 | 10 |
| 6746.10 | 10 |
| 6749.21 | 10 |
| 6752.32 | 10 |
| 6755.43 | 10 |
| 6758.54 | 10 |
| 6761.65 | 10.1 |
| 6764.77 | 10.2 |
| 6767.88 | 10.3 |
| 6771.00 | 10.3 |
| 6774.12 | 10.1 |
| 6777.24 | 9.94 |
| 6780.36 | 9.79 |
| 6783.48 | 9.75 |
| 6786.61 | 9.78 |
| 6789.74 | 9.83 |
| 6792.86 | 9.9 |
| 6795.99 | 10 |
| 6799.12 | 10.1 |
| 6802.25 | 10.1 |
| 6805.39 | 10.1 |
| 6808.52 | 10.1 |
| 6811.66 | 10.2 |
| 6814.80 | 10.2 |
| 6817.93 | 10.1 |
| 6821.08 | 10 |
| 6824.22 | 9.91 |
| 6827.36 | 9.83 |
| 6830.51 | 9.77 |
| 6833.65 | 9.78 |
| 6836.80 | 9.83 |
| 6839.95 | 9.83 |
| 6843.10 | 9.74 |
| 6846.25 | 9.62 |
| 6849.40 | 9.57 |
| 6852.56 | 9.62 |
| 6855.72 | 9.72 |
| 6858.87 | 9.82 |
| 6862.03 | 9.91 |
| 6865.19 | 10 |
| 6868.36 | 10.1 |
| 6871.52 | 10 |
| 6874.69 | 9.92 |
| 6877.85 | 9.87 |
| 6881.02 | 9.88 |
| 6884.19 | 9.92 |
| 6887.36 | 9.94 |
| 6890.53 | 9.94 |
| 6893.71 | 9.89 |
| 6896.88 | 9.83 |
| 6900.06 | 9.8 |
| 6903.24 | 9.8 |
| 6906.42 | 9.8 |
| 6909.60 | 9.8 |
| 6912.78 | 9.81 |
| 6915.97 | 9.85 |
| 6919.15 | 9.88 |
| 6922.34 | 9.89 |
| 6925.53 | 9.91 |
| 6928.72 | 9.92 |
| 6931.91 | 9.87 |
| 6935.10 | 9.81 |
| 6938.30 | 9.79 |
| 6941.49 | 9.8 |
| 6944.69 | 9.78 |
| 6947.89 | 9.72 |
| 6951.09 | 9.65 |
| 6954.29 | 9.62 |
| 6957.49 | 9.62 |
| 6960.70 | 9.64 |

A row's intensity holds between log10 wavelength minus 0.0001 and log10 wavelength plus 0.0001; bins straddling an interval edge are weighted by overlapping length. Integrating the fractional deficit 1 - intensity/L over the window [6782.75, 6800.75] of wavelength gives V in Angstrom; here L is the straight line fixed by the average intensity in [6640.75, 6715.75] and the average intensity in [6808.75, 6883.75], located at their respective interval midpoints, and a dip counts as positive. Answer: 0.10 Angstrom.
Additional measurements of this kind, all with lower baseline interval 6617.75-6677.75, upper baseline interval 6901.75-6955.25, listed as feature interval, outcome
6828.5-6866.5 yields 0.5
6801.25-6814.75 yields -0.2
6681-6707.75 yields -0.1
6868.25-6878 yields -0.1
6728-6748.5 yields 0.1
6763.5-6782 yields -0.2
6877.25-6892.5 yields -0.1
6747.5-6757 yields 0.0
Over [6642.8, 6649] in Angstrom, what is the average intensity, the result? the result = 10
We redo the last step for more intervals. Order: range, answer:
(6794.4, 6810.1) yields 10.1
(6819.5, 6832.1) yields 9.87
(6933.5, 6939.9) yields 9.81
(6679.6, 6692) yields 10.2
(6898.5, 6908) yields 9.8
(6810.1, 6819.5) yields 10.2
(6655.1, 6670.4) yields 10.1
